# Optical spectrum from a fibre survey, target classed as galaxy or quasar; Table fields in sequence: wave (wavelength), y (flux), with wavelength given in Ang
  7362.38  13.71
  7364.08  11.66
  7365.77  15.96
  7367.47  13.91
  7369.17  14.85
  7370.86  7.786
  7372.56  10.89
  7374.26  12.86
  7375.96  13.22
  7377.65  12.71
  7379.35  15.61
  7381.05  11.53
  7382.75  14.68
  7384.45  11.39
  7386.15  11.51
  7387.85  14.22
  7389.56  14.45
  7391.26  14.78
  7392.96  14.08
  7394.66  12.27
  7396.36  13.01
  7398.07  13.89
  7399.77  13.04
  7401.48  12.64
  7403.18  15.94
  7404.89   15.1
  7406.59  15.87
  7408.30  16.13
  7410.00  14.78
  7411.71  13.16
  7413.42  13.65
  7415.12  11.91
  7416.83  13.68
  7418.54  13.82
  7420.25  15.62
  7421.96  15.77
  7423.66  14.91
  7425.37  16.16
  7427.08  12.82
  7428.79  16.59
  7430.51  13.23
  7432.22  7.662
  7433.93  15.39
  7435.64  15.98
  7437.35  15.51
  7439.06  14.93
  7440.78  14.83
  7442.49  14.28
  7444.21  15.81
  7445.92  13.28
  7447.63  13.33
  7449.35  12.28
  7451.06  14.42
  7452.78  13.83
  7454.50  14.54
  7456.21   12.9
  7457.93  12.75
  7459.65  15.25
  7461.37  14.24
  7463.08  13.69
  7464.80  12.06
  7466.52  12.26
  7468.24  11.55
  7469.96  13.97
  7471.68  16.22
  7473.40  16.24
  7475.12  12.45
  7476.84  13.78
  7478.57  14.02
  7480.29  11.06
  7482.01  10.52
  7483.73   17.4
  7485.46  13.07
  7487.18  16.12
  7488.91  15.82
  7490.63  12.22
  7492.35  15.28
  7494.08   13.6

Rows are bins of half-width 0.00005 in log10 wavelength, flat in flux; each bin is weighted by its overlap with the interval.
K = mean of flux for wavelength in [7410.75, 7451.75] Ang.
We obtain 14.1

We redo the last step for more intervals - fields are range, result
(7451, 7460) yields 13.8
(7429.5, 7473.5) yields 13.8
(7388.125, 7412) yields 14.2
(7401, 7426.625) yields 14.6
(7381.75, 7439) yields 14.1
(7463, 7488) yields 13.6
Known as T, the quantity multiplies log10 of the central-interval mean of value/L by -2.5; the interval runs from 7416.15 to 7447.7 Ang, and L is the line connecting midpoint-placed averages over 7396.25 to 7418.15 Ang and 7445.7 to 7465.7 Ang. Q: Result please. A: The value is -0.05 mag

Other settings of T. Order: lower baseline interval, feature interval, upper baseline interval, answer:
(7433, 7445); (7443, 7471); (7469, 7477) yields 0.10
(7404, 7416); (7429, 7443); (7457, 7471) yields -0.02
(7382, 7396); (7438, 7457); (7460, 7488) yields -0.04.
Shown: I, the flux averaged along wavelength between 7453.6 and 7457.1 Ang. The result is 13.7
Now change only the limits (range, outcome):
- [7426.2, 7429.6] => 14.7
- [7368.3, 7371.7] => 11.4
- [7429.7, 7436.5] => 13.1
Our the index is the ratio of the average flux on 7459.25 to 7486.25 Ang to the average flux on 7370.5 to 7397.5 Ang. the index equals 1.1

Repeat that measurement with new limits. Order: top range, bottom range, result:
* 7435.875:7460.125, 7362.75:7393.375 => 1.08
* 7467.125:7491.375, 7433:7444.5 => 0.91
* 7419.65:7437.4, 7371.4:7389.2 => 1.13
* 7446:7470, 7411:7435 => 0.96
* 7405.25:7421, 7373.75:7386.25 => 1.10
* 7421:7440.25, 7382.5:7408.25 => 1.05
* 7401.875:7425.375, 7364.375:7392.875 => 1.12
